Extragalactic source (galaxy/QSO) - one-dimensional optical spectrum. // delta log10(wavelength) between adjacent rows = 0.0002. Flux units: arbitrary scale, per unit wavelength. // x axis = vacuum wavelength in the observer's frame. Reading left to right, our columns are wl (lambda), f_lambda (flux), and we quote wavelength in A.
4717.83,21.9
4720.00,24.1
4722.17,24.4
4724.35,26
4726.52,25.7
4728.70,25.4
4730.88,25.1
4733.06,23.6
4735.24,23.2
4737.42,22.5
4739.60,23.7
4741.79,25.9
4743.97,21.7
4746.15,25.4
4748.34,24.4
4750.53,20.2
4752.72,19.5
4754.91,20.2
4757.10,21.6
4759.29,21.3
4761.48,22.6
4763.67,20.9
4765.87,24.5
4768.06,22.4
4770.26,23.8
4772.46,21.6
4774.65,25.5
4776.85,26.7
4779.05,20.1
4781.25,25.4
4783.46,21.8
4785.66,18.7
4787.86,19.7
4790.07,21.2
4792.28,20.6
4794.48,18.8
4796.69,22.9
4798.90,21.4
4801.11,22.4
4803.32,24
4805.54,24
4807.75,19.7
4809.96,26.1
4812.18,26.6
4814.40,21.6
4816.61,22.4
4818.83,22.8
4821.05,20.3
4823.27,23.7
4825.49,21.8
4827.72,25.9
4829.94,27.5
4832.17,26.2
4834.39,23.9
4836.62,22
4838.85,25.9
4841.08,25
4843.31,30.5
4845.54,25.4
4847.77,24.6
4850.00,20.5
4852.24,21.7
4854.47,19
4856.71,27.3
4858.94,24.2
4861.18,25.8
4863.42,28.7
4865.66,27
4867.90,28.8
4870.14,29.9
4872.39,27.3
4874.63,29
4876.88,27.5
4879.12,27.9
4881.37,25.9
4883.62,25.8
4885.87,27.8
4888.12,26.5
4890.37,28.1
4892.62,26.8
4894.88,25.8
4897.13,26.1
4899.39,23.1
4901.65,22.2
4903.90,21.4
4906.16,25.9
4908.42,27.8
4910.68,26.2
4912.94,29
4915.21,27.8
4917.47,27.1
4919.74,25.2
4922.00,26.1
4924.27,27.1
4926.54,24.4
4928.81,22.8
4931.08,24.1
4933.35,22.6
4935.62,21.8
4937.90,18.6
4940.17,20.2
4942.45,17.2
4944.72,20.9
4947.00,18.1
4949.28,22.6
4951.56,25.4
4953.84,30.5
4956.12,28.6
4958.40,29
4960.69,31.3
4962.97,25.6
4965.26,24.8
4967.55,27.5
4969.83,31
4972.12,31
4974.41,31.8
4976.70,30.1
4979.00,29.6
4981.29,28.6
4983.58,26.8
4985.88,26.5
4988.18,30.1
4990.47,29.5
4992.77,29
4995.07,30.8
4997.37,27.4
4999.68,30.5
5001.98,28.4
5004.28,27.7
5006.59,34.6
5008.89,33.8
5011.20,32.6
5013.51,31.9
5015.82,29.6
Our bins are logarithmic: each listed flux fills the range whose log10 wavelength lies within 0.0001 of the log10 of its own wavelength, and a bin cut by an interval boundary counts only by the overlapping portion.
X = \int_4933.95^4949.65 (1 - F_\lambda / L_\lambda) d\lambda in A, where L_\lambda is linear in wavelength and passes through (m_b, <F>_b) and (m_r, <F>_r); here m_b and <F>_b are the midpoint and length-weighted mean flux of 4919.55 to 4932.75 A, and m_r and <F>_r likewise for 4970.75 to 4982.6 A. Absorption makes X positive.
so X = 3.9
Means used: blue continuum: 24.8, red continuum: 30.2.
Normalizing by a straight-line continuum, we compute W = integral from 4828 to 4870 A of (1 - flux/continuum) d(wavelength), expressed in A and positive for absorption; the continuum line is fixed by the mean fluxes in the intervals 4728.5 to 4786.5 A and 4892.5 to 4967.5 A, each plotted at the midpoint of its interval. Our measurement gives -2.6 A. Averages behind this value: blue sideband 22.9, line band 25.3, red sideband 24.7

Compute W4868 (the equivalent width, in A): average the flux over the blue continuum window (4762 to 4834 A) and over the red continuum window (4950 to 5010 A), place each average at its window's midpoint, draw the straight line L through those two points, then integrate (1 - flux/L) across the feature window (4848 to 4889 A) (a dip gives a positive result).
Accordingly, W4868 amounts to -1.3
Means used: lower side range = 22.9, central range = 26.1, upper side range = 29.2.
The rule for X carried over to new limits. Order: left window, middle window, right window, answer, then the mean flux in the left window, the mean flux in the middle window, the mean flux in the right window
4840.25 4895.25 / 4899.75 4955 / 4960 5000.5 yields 7.5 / 26.3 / 23.9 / 29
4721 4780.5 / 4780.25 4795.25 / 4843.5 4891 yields 2.0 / 23.3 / 20.9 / 26.2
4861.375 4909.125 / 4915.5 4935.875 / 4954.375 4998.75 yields 2.1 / 26.6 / 24.8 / 28.9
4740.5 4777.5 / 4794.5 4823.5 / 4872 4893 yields 2.2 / 22.8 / 22.7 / 27.3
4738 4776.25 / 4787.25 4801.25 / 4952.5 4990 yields 1.7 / 22.7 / 20.9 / 28.9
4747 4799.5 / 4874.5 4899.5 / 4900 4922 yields -1.6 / 21.9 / 26.7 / 25.8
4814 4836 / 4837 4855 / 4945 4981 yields 0.1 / 23.6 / 24.2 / 27.7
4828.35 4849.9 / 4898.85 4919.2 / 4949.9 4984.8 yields 1.2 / 25.4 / 25.7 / 28.7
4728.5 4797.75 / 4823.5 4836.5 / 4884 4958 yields -0.7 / 22.5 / 24.7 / 24.7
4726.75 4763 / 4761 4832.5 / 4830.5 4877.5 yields 4.3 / 22.9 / 22.8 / 25.7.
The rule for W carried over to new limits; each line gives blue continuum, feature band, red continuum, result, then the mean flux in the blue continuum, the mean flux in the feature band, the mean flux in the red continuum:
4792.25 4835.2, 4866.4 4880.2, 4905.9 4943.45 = -2.6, 23.2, 28.4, 24.3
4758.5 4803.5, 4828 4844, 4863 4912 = -0.8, 22.2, 25.7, 26.6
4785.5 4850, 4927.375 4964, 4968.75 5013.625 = 6.0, 23.3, 23.7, 30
